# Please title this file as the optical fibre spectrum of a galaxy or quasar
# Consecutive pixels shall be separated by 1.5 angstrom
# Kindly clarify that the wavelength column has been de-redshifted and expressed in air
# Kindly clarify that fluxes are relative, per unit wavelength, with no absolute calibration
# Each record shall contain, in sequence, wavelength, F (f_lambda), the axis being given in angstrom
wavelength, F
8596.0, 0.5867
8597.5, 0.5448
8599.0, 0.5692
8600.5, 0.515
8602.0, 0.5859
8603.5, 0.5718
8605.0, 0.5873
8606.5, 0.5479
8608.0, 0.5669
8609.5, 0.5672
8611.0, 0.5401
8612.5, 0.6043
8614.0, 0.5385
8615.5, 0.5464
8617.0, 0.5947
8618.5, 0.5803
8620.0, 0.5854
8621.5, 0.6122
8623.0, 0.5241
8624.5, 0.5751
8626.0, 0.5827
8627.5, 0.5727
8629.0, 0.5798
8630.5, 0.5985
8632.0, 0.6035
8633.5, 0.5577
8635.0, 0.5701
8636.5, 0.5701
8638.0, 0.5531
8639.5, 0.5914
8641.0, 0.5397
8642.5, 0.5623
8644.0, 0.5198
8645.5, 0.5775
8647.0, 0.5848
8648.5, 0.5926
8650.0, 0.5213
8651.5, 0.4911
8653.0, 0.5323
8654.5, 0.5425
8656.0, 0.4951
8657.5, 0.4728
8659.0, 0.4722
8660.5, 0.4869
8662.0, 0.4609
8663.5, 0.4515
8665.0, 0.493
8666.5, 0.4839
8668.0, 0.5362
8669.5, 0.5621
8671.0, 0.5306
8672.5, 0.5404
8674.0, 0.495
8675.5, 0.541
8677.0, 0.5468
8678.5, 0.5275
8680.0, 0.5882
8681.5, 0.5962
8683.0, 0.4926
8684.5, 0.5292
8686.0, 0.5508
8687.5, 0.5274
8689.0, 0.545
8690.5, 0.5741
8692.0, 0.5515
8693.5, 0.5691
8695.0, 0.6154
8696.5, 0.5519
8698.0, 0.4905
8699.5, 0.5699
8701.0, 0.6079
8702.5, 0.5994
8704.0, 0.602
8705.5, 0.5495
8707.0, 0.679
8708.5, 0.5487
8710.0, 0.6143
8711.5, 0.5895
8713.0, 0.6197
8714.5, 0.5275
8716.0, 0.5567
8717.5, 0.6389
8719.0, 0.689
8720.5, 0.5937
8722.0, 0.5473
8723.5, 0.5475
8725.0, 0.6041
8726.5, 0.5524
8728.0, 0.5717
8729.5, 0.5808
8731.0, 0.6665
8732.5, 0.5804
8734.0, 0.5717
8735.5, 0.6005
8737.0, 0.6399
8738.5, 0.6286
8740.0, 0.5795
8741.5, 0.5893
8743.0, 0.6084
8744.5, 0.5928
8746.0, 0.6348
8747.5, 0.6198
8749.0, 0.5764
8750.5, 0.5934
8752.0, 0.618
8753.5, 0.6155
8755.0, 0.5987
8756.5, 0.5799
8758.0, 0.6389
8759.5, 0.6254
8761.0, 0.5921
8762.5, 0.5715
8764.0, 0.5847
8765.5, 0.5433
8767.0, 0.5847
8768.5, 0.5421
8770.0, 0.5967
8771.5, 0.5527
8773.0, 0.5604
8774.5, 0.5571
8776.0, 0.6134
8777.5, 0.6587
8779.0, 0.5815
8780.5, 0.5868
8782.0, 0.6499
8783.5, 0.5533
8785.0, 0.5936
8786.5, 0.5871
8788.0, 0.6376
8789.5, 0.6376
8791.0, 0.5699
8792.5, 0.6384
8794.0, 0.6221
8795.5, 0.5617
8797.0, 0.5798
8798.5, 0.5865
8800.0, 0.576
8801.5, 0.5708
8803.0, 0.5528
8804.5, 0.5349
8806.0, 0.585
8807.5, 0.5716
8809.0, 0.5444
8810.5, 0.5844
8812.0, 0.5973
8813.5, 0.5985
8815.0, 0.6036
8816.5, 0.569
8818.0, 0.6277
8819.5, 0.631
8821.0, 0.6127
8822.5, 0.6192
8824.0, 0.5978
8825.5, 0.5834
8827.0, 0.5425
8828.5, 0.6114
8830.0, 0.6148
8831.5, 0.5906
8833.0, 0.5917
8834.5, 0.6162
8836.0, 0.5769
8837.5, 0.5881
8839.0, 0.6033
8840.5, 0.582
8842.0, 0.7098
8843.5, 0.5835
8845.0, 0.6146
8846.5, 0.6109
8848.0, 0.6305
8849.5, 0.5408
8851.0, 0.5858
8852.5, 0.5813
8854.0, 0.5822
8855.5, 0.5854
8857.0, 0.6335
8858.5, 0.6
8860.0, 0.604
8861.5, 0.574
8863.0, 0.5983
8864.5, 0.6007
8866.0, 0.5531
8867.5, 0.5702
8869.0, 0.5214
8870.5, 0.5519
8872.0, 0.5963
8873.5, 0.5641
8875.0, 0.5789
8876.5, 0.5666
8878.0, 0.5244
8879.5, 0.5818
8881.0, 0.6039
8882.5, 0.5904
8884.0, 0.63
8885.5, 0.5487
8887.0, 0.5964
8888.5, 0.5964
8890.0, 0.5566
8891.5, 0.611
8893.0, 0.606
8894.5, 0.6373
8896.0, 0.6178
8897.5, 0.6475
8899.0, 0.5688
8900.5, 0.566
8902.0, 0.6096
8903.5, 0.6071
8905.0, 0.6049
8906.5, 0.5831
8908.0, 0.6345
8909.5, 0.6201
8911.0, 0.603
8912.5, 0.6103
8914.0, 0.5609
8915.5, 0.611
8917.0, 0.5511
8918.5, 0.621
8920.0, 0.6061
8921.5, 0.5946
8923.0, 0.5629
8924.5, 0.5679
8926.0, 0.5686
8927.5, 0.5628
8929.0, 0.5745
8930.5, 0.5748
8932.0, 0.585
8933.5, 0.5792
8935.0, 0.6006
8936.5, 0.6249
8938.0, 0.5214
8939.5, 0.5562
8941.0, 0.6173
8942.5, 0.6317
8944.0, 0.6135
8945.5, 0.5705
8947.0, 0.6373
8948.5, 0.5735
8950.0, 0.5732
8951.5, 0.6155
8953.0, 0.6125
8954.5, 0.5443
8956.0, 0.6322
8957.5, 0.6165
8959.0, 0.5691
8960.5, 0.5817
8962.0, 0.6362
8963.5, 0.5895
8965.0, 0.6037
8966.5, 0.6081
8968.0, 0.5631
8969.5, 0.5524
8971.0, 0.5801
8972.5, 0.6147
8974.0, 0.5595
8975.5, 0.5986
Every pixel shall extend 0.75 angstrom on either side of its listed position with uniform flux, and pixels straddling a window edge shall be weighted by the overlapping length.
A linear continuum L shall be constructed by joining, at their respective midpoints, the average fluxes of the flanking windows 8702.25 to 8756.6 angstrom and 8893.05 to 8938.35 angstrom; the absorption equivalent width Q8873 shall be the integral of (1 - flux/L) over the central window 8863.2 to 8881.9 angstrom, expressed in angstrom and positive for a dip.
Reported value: 0.8 angstrom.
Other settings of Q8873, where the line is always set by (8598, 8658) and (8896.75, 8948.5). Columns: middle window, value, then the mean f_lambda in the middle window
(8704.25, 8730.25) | -0.9 angstrom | 0.589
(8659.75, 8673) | 1.4 angstrom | 0.504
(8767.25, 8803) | -0.8 angstrom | 0.591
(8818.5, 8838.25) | -0.6 angstrom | 0.599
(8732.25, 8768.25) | -1.5 angstrom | 0.598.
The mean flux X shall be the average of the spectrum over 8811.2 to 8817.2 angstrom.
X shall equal 0.592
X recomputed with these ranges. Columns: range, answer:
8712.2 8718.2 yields 0.585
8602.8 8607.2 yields 0.569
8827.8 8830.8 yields 0.613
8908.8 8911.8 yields 0.611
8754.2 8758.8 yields 0.606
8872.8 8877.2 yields 0.57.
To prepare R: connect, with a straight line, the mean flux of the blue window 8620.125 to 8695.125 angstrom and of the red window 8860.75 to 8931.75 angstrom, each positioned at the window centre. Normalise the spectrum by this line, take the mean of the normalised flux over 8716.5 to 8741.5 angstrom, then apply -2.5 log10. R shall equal -0.079 mag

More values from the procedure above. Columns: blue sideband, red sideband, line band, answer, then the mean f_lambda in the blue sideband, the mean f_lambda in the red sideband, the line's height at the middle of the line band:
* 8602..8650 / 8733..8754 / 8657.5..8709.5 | 0.09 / 0.57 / 0.604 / 0.587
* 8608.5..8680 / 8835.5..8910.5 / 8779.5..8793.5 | -0.06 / 0.545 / 0.593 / 0.575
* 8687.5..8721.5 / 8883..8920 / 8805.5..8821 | 0.00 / 0.584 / 0.6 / 0.593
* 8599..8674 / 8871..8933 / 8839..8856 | -0.04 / 0.548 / 0.59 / 0.581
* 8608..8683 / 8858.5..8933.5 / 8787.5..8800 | -0.06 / 0.546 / 0.587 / 0.571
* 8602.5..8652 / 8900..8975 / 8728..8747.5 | -0.05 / 0.567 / 0.591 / 0.576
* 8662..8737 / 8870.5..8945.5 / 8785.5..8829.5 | -0.02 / 0.565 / 0.59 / 0.578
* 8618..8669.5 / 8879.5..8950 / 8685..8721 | -0.05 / 0.543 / 0.593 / 0.554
